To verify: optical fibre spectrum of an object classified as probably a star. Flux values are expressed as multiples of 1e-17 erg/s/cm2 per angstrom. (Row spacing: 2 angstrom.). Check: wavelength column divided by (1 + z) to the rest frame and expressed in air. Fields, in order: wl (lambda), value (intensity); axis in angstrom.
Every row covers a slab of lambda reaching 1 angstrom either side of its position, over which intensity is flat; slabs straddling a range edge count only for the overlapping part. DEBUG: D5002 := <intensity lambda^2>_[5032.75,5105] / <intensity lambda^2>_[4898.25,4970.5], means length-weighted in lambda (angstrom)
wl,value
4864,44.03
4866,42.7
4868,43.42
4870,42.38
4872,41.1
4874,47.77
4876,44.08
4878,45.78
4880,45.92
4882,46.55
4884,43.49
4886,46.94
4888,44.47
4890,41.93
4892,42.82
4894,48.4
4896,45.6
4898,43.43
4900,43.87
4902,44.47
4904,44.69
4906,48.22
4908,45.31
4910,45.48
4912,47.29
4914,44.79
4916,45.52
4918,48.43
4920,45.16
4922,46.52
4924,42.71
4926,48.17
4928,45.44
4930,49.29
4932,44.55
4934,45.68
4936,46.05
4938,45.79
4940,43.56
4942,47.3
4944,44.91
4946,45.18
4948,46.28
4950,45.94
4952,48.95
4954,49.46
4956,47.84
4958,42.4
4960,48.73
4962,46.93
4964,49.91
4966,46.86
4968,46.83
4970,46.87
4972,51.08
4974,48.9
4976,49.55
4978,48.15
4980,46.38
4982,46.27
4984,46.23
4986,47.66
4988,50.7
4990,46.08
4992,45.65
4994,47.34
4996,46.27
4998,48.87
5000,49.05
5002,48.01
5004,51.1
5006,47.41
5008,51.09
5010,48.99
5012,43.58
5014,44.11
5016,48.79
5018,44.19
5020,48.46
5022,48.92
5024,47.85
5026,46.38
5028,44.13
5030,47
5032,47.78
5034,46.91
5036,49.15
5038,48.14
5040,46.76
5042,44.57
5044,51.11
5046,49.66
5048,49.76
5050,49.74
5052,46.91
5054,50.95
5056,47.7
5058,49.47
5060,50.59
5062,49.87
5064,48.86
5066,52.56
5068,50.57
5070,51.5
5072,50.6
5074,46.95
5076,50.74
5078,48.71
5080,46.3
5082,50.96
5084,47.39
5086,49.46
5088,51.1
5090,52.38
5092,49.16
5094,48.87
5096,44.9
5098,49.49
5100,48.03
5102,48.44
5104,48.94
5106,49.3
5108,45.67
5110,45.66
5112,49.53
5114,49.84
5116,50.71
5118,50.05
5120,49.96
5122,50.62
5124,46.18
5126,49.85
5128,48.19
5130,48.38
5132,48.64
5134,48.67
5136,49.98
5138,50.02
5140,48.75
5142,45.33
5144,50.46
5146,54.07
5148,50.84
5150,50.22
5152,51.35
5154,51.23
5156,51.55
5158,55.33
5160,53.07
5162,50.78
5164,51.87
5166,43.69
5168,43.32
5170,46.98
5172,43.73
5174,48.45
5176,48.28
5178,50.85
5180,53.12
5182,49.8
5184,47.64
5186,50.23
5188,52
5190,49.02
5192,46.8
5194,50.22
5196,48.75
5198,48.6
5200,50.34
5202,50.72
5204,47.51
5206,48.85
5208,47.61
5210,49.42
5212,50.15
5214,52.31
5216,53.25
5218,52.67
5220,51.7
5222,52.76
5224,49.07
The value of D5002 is 1.12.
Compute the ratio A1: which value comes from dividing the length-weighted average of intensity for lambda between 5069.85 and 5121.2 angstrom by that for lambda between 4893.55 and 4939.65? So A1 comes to 1.07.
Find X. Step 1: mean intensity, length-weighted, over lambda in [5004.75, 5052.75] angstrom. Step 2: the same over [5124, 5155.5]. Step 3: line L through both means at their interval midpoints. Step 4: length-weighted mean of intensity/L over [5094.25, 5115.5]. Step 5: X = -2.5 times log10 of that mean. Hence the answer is 0.02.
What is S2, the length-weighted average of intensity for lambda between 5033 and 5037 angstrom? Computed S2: 48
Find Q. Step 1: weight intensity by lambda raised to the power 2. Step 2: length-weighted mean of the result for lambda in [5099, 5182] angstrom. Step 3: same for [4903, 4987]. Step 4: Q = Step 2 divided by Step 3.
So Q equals 1.1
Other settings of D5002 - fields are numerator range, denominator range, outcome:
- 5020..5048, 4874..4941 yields 1.10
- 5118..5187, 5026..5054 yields 1.08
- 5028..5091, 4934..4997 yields 1.08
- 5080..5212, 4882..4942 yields 1.19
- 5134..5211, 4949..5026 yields 1.12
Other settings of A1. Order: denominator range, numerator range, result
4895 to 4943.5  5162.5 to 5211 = 1.06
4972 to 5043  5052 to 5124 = 1.04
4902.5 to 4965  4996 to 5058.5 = 1.03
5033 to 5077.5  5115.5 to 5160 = 1.02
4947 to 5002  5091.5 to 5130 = 1.02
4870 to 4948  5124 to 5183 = 1.09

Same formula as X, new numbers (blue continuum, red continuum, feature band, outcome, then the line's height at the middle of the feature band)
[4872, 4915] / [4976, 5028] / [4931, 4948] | 0.02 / 46.2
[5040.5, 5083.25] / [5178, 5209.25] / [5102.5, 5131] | 0.01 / 49.4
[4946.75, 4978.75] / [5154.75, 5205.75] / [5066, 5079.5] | -0.03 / 48.5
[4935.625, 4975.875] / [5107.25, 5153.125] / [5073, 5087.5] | 0.00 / 48.6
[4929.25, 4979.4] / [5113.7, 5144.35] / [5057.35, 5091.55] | -0.03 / 48.4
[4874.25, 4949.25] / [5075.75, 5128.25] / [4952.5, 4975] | -0.03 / 46.5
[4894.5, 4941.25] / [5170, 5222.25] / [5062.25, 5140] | -0.02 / 48.3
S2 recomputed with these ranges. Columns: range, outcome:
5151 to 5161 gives 52.5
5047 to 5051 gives 49.8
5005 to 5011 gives 49.2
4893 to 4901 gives 45.3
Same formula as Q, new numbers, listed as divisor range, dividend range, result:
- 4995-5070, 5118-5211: 1.08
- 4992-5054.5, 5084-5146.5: 1.06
